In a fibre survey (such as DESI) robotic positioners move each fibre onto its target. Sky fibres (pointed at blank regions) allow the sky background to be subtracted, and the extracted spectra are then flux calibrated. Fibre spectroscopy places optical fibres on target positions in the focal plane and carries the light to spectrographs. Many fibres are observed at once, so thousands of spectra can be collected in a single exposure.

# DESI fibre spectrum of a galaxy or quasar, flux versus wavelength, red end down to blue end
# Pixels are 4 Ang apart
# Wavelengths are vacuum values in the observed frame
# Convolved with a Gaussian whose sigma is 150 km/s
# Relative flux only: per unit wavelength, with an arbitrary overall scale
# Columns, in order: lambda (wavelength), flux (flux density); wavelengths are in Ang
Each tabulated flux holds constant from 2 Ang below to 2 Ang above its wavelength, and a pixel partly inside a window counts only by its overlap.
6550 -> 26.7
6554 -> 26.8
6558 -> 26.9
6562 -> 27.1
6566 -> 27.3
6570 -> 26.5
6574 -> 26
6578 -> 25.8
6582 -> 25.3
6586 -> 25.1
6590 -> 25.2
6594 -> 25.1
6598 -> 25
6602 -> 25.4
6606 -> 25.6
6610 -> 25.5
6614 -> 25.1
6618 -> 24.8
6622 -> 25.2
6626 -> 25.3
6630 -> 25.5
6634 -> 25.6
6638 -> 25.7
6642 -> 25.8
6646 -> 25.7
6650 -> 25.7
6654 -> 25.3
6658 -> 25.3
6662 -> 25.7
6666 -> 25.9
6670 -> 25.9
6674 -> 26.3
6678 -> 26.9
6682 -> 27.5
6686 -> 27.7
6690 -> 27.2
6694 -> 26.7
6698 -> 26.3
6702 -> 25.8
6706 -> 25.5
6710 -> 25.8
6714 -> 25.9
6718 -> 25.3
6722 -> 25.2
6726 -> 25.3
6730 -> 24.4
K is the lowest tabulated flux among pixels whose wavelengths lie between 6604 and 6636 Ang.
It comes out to 24.8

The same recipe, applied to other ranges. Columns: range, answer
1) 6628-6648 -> 25.5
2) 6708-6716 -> 25.8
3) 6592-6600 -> 25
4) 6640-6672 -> 25.3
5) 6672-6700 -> 26.3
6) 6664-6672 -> 25.9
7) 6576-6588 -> 25.1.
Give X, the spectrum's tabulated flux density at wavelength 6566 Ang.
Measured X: 27.3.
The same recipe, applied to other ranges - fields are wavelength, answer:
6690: 27.2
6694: 26.7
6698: 26.3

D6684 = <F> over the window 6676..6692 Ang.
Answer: 27.3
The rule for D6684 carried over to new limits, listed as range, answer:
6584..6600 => 25.1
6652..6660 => 25.3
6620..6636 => 25.4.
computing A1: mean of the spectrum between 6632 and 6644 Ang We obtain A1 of 25.7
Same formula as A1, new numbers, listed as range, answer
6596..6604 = 25.2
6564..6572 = 26.9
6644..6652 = 25.7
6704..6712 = 25.6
